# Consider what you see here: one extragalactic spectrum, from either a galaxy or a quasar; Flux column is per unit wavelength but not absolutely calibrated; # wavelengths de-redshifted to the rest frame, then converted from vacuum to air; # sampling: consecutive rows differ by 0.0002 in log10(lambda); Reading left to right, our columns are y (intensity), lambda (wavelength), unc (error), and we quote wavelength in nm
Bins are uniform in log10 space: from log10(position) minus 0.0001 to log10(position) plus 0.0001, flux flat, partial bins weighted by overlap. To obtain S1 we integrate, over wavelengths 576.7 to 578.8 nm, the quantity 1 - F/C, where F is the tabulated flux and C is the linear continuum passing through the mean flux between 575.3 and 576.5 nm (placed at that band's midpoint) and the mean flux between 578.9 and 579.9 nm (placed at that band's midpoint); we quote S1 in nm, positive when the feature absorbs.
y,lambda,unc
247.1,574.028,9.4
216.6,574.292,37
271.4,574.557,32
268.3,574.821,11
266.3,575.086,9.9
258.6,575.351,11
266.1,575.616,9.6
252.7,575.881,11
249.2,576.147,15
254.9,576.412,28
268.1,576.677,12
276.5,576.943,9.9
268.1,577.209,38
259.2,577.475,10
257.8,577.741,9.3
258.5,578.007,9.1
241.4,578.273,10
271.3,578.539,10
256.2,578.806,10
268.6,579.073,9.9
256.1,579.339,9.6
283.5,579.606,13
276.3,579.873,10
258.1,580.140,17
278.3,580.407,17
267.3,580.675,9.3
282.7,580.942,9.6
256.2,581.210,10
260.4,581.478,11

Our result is 0.01 nm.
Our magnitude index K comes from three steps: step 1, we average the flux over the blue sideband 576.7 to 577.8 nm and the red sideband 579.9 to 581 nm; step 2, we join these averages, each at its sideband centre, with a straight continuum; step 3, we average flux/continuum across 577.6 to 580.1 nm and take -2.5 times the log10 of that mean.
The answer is 0.02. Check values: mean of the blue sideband 266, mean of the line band 263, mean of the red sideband 271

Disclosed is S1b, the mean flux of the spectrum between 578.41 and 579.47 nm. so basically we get 263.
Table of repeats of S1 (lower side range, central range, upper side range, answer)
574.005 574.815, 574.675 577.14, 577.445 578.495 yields -0.11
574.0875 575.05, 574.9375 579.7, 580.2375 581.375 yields -0.02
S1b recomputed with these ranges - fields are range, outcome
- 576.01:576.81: 257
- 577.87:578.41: 251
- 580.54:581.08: 275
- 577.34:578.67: 258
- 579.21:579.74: 270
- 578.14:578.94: 256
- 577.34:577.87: 258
